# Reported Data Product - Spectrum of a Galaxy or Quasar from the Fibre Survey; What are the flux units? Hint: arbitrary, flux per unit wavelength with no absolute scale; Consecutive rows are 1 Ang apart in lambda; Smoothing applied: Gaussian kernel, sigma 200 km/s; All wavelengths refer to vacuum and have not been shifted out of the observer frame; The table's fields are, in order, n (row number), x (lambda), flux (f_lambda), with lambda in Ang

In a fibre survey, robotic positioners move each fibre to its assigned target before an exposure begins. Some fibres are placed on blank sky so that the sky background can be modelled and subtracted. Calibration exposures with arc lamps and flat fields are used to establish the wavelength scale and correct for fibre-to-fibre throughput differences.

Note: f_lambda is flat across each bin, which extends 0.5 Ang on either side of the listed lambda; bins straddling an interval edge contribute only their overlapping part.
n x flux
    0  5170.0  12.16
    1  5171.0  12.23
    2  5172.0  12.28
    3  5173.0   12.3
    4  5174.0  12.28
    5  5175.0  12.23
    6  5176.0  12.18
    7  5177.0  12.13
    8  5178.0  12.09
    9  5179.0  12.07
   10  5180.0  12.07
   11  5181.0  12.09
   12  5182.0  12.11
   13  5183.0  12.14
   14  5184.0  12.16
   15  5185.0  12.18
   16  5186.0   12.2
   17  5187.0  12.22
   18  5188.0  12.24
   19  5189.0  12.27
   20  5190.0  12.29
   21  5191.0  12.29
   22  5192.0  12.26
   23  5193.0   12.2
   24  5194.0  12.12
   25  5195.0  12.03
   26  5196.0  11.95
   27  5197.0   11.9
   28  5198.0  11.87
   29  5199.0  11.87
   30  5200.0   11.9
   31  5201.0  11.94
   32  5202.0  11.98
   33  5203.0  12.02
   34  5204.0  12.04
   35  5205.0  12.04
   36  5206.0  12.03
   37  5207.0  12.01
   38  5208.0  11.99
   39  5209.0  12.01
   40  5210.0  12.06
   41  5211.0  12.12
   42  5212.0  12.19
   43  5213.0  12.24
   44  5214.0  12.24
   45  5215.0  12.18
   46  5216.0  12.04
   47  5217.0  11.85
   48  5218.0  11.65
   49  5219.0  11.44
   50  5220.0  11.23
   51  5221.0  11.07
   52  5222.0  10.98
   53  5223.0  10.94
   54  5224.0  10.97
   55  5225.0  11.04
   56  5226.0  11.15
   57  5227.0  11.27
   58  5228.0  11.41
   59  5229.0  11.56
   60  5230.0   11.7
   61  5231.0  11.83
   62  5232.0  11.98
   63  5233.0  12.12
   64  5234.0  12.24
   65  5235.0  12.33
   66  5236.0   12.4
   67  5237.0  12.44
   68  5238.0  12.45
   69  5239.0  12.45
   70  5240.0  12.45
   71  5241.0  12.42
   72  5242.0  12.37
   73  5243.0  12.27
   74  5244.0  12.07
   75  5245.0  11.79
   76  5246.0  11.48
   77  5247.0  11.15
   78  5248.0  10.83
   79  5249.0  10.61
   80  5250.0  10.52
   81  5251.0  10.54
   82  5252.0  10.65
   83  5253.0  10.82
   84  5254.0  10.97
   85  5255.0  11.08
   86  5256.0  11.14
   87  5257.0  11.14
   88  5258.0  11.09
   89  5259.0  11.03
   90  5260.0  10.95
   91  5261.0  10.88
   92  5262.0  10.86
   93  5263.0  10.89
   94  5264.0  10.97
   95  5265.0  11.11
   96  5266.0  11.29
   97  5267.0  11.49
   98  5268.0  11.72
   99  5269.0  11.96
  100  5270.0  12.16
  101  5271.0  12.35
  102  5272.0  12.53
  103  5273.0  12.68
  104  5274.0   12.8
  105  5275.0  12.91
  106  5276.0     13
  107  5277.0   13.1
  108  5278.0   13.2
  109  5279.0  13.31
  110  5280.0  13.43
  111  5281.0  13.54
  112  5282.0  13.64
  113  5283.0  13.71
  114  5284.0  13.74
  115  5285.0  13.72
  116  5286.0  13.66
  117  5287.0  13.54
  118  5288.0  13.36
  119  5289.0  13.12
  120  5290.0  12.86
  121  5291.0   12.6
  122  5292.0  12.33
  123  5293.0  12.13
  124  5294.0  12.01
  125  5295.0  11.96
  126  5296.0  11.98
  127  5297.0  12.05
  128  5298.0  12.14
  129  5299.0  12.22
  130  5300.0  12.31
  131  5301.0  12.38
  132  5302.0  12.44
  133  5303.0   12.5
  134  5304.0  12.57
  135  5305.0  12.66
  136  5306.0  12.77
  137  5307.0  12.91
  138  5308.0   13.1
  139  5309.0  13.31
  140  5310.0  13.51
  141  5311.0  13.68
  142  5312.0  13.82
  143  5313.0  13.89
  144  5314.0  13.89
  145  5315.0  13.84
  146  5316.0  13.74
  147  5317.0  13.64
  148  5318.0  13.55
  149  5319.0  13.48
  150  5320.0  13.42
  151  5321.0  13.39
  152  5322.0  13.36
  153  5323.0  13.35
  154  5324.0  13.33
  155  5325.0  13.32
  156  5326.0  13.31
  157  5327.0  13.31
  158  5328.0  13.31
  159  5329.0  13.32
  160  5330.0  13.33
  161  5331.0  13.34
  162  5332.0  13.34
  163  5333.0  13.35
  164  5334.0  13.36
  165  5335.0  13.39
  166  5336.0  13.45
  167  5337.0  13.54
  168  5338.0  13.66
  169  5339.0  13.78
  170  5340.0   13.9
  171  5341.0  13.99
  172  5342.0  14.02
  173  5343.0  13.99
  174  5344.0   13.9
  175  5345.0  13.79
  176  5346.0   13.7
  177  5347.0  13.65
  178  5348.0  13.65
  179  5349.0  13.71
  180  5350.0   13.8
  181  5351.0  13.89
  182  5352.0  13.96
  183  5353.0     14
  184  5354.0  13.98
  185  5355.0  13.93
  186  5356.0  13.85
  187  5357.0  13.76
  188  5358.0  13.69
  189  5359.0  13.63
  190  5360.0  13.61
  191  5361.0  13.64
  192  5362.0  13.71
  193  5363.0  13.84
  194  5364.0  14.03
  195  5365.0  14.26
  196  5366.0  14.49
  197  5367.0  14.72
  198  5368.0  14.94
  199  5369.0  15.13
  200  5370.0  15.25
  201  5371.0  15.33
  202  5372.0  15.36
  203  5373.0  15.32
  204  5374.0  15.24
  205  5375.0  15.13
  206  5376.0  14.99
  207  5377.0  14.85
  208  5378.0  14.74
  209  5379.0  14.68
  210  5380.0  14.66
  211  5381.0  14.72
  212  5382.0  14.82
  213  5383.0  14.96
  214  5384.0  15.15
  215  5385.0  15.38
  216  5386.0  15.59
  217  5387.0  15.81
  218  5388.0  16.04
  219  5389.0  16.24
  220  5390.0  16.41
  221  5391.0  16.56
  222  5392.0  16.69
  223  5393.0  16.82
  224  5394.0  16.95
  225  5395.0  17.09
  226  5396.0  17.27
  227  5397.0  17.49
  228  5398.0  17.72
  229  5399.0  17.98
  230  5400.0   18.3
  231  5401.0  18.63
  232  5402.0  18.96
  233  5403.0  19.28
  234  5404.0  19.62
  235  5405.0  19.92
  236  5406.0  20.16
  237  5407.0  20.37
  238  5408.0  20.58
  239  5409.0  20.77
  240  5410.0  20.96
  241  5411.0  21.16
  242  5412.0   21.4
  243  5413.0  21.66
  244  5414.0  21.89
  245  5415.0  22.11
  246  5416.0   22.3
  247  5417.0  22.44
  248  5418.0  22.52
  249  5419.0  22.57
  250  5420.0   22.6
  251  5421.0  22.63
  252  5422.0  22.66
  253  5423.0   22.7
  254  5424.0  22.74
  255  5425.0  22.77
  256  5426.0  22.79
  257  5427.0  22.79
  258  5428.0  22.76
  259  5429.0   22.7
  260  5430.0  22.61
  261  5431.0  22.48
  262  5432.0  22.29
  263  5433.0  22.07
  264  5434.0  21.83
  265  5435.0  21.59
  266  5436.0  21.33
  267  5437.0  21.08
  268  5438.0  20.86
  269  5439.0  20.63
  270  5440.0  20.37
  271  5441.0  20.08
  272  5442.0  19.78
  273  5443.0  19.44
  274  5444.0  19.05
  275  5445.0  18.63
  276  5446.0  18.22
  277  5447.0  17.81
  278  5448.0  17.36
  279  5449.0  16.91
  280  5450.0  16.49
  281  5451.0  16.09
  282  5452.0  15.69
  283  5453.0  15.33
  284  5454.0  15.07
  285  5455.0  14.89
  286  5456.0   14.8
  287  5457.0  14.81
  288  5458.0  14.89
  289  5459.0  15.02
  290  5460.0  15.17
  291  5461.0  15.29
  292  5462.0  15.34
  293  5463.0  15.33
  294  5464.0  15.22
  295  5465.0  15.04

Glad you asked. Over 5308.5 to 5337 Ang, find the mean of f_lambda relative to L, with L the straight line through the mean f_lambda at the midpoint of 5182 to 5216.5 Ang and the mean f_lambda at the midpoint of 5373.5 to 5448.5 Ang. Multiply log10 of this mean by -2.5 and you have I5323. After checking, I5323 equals 0.20 mag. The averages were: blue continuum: 12.1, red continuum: 19.3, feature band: 13.5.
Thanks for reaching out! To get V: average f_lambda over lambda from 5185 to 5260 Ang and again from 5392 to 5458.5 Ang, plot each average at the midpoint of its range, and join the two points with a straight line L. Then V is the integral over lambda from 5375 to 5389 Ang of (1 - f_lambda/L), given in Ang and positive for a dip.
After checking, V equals 2.26 Ang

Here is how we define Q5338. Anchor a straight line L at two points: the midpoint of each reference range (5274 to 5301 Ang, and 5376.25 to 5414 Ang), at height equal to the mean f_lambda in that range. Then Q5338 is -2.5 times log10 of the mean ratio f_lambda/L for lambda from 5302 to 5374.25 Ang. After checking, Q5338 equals 0.10 mag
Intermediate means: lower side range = 12.9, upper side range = 17.6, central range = 13.7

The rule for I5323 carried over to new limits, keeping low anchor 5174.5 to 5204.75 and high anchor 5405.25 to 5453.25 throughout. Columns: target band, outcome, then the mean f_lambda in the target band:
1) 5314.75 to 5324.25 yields 0.237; 13.5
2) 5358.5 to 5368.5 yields 0.290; 14.1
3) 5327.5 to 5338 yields 0.277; 13.4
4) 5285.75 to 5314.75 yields 0.248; 12.8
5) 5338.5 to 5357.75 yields 0.274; 13.9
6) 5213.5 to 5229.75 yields 0.159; 11.4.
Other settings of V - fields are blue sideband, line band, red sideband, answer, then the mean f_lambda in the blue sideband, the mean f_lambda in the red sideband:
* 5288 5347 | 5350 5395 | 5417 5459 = 3.7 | 13.2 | 19.8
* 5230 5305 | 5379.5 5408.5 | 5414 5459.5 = 1.2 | 12.1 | 19.9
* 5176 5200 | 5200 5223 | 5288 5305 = 0.6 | 12.1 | 12.4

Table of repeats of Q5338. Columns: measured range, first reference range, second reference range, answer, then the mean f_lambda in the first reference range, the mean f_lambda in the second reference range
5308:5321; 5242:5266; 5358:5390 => -0.05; 11.1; 14.9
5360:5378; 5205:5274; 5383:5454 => 0.18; 11.6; 19.6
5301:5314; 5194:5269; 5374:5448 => 0.14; 11.6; 19.3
